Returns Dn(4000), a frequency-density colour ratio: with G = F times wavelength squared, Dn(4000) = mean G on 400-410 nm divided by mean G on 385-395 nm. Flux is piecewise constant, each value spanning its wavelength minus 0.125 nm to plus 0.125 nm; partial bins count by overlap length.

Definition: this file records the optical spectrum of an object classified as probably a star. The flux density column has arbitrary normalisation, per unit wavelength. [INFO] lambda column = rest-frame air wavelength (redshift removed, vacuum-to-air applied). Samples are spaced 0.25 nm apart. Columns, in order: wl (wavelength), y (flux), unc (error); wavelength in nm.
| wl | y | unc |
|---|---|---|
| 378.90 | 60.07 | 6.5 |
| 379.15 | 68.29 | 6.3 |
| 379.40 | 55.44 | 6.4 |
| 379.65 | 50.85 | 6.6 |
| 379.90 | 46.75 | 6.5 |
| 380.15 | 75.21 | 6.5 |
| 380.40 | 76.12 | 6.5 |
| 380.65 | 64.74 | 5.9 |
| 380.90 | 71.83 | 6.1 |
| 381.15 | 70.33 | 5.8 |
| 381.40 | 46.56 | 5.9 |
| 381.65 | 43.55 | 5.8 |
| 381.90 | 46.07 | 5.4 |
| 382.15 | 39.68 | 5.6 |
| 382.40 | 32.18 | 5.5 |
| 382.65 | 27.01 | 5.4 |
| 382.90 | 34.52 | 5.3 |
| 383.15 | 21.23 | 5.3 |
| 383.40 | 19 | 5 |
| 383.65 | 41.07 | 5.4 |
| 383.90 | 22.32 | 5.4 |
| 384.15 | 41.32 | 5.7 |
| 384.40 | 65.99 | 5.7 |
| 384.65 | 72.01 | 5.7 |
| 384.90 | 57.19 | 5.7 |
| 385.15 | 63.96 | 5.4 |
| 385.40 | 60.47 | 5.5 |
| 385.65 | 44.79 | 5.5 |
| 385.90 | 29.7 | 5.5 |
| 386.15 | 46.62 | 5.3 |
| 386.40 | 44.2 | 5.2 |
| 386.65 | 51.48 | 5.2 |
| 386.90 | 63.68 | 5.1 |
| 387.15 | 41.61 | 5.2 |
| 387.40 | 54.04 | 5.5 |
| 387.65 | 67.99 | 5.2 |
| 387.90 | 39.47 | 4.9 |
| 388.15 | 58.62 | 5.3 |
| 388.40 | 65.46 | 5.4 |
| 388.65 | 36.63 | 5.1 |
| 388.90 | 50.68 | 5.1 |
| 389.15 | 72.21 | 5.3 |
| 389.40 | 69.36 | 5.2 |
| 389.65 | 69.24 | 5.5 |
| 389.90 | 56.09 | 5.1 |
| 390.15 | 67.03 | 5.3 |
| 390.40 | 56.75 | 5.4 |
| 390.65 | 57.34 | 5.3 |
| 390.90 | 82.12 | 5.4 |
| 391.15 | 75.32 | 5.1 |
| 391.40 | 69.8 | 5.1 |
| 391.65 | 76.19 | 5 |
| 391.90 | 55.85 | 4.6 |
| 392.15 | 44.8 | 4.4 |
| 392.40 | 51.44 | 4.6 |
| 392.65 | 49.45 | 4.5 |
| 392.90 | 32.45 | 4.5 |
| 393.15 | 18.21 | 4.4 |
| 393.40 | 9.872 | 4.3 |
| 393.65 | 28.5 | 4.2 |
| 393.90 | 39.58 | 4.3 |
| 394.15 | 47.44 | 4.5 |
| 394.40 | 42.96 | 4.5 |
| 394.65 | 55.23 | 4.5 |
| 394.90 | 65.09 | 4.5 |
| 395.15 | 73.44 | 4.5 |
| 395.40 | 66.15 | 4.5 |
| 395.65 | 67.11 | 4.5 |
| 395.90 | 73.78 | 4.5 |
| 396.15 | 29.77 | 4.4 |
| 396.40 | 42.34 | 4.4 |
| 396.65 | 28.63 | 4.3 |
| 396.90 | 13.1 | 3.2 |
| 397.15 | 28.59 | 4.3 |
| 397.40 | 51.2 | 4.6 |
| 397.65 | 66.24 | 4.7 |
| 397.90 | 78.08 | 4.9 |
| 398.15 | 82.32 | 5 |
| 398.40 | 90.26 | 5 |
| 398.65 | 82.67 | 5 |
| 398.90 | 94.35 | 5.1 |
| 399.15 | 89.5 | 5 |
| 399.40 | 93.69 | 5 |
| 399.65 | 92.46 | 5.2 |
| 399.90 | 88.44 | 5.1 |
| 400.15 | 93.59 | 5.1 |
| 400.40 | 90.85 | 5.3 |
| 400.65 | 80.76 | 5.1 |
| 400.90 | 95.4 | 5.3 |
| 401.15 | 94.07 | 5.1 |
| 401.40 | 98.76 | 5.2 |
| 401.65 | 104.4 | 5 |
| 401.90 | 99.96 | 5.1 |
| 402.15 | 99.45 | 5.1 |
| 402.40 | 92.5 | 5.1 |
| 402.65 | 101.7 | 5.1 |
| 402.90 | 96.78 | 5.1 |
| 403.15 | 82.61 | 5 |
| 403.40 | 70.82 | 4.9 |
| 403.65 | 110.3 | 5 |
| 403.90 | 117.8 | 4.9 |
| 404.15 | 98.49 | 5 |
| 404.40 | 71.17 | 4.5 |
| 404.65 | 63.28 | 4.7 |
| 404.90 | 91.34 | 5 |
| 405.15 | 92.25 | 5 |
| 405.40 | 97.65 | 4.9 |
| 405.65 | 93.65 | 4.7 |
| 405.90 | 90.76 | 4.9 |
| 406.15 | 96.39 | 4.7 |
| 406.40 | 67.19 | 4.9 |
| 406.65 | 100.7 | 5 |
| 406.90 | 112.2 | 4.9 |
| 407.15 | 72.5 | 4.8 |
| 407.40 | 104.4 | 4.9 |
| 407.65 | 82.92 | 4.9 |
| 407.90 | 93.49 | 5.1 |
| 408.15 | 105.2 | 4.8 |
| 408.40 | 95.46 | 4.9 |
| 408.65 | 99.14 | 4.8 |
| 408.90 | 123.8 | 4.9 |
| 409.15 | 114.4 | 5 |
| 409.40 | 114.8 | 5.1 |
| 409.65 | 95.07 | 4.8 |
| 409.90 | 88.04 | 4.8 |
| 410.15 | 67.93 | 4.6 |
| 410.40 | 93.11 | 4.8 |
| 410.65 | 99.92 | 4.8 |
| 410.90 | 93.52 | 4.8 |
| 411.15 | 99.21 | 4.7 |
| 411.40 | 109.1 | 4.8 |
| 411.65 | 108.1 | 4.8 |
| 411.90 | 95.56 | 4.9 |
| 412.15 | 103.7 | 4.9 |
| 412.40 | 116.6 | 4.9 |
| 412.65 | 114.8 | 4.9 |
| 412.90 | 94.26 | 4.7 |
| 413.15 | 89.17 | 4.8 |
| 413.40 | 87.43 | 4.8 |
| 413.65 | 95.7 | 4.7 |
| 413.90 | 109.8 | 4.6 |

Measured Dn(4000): 1.94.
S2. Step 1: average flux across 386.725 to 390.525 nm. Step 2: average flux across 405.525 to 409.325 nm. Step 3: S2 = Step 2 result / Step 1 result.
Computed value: 1.7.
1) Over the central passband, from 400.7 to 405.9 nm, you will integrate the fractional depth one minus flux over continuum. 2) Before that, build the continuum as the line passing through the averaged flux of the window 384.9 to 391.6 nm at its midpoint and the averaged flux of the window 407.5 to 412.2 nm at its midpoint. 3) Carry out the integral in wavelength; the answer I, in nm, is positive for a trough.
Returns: -0.42 nm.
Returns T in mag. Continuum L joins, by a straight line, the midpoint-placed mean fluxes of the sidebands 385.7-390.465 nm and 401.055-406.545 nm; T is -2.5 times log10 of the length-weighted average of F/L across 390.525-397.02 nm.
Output 0.33 mag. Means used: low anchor 54.6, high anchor 92.4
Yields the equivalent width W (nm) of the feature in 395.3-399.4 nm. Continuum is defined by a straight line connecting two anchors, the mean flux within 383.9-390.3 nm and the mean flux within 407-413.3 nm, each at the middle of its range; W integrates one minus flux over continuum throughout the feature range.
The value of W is 0.69 nm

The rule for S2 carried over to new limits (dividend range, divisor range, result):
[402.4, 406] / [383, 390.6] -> 1.77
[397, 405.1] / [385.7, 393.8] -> 1.65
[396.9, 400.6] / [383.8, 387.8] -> 1.50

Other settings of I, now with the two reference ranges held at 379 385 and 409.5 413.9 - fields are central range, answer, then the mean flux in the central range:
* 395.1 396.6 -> 0.32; 56.5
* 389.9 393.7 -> 0.74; 52.3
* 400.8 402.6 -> -0.37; 98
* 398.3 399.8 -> -0.26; 90.5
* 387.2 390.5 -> 0.13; 58.4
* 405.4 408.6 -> -0.12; 93.2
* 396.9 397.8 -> 0.36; 44.6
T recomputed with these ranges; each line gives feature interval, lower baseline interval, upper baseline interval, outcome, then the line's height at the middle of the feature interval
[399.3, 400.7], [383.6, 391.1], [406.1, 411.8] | -0.135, 79.9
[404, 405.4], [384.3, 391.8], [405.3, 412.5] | 0.058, 89.9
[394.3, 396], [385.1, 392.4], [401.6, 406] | 0.145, 72.5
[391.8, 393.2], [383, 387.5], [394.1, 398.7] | 0.229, 53.2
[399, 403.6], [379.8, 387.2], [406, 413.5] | -0.134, 82.1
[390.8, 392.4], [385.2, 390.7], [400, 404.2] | -0.013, 65.3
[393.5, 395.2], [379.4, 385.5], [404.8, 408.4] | 0.413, 71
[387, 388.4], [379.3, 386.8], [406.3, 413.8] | 0.070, 57.3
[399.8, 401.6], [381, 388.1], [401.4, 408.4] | -0.109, 83.4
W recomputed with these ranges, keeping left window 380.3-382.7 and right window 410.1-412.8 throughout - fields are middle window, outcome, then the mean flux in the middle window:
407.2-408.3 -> 0.00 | 94.8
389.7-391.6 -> 0.01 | 66.9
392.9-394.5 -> 0.91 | 31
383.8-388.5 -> 0.60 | 52.2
